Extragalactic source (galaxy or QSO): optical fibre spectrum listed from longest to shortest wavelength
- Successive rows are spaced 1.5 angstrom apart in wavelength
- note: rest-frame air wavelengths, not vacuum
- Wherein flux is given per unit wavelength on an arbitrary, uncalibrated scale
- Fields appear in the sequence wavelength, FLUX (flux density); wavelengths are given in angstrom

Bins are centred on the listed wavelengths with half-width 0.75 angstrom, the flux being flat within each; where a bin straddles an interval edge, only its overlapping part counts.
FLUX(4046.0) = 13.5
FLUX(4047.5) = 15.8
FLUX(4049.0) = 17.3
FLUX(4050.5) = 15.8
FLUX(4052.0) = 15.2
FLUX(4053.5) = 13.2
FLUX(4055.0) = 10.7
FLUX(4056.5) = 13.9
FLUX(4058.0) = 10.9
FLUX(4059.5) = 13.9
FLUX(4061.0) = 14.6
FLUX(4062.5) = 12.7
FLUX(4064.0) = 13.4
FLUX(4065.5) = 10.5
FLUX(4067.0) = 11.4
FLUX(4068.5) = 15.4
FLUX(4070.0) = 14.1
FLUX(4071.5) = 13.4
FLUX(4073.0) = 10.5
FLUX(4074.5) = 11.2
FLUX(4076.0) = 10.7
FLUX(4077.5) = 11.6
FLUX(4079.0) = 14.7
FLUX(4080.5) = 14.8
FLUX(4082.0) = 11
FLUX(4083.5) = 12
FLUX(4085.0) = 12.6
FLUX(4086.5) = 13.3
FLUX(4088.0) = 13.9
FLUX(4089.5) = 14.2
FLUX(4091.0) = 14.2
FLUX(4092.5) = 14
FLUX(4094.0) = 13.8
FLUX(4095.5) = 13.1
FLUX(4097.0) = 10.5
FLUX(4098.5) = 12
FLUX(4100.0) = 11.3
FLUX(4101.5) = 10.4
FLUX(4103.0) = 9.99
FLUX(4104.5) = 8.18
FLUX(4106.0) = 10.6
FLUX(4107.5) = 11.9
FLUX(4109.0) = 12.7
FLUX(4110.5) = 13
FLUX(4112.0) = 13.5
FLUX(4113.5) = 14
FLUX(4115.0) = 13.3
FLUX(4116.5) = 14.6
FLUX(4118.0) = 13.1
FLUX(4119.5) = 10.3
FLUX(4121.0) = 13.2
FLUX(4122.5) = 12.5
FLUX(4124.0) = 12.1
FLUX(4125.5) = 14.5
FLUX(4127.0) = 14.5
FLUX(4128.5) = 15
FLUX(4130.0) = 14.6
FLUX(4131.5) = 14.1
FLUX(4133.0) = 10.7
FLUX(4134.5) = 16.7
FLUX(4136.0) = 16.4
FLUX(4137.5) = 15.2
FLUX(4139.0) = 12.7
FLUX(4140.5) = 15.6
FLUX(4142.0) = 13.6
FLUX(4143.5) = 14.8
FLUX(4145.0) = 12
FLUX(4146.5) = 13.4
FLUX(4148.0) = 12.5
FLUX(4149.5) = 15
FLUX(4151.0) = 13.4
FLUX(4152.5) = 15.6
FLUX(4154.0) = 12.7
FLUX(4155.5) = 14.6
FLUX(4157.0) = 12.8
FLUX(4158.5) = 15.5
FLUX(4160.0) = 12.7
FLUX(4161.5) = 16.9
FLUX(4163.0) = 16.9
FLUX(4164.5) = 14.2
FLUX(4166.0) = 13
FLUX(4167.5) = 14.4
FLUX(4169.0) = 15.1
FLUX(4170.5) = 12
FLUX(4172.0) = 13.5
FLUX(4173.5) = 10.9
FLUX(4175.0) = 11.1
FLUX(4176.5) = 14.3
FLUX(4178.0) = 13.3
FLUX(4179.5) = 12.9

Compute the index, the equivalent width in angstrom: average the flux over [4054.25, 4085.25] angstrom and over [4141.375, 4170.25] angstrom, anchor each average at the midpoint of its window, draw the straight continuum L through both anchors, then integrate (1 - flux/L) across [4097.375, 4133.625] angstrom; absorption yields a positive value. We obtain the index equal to 2.5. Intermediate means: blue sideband 12.6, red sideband 14.1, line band 12.5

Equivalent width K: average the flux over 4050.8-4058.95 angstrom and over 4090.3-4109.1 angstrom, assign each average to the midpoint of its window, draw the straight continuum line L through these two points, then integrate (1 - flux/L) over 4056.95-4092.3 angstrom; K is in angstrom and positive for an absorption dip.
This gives -1.3 angstrom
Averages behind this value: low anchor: 13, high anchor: 11.7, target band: 12.9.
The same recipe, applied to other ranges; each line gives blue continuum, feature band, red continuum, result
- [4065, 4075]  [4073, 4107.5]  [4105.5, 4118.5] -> 1.5 angstrom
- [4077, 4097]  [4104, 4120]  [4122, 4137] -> 1.6 angstrom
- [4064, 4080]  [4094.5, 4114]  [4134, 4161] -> 2.3 angstrom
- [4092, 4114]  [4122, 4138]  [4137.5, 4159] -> -1.4 angstrom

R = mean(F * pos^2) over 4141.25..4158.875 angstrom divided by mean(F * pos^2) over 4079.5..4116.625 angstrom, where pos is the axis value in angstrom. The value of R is 1.1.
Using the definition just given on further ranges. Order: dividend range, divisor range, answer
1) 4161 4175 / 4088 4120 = 1.16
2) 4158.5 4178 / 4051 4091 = 1.12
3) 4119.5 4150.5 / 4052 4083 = 1.13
